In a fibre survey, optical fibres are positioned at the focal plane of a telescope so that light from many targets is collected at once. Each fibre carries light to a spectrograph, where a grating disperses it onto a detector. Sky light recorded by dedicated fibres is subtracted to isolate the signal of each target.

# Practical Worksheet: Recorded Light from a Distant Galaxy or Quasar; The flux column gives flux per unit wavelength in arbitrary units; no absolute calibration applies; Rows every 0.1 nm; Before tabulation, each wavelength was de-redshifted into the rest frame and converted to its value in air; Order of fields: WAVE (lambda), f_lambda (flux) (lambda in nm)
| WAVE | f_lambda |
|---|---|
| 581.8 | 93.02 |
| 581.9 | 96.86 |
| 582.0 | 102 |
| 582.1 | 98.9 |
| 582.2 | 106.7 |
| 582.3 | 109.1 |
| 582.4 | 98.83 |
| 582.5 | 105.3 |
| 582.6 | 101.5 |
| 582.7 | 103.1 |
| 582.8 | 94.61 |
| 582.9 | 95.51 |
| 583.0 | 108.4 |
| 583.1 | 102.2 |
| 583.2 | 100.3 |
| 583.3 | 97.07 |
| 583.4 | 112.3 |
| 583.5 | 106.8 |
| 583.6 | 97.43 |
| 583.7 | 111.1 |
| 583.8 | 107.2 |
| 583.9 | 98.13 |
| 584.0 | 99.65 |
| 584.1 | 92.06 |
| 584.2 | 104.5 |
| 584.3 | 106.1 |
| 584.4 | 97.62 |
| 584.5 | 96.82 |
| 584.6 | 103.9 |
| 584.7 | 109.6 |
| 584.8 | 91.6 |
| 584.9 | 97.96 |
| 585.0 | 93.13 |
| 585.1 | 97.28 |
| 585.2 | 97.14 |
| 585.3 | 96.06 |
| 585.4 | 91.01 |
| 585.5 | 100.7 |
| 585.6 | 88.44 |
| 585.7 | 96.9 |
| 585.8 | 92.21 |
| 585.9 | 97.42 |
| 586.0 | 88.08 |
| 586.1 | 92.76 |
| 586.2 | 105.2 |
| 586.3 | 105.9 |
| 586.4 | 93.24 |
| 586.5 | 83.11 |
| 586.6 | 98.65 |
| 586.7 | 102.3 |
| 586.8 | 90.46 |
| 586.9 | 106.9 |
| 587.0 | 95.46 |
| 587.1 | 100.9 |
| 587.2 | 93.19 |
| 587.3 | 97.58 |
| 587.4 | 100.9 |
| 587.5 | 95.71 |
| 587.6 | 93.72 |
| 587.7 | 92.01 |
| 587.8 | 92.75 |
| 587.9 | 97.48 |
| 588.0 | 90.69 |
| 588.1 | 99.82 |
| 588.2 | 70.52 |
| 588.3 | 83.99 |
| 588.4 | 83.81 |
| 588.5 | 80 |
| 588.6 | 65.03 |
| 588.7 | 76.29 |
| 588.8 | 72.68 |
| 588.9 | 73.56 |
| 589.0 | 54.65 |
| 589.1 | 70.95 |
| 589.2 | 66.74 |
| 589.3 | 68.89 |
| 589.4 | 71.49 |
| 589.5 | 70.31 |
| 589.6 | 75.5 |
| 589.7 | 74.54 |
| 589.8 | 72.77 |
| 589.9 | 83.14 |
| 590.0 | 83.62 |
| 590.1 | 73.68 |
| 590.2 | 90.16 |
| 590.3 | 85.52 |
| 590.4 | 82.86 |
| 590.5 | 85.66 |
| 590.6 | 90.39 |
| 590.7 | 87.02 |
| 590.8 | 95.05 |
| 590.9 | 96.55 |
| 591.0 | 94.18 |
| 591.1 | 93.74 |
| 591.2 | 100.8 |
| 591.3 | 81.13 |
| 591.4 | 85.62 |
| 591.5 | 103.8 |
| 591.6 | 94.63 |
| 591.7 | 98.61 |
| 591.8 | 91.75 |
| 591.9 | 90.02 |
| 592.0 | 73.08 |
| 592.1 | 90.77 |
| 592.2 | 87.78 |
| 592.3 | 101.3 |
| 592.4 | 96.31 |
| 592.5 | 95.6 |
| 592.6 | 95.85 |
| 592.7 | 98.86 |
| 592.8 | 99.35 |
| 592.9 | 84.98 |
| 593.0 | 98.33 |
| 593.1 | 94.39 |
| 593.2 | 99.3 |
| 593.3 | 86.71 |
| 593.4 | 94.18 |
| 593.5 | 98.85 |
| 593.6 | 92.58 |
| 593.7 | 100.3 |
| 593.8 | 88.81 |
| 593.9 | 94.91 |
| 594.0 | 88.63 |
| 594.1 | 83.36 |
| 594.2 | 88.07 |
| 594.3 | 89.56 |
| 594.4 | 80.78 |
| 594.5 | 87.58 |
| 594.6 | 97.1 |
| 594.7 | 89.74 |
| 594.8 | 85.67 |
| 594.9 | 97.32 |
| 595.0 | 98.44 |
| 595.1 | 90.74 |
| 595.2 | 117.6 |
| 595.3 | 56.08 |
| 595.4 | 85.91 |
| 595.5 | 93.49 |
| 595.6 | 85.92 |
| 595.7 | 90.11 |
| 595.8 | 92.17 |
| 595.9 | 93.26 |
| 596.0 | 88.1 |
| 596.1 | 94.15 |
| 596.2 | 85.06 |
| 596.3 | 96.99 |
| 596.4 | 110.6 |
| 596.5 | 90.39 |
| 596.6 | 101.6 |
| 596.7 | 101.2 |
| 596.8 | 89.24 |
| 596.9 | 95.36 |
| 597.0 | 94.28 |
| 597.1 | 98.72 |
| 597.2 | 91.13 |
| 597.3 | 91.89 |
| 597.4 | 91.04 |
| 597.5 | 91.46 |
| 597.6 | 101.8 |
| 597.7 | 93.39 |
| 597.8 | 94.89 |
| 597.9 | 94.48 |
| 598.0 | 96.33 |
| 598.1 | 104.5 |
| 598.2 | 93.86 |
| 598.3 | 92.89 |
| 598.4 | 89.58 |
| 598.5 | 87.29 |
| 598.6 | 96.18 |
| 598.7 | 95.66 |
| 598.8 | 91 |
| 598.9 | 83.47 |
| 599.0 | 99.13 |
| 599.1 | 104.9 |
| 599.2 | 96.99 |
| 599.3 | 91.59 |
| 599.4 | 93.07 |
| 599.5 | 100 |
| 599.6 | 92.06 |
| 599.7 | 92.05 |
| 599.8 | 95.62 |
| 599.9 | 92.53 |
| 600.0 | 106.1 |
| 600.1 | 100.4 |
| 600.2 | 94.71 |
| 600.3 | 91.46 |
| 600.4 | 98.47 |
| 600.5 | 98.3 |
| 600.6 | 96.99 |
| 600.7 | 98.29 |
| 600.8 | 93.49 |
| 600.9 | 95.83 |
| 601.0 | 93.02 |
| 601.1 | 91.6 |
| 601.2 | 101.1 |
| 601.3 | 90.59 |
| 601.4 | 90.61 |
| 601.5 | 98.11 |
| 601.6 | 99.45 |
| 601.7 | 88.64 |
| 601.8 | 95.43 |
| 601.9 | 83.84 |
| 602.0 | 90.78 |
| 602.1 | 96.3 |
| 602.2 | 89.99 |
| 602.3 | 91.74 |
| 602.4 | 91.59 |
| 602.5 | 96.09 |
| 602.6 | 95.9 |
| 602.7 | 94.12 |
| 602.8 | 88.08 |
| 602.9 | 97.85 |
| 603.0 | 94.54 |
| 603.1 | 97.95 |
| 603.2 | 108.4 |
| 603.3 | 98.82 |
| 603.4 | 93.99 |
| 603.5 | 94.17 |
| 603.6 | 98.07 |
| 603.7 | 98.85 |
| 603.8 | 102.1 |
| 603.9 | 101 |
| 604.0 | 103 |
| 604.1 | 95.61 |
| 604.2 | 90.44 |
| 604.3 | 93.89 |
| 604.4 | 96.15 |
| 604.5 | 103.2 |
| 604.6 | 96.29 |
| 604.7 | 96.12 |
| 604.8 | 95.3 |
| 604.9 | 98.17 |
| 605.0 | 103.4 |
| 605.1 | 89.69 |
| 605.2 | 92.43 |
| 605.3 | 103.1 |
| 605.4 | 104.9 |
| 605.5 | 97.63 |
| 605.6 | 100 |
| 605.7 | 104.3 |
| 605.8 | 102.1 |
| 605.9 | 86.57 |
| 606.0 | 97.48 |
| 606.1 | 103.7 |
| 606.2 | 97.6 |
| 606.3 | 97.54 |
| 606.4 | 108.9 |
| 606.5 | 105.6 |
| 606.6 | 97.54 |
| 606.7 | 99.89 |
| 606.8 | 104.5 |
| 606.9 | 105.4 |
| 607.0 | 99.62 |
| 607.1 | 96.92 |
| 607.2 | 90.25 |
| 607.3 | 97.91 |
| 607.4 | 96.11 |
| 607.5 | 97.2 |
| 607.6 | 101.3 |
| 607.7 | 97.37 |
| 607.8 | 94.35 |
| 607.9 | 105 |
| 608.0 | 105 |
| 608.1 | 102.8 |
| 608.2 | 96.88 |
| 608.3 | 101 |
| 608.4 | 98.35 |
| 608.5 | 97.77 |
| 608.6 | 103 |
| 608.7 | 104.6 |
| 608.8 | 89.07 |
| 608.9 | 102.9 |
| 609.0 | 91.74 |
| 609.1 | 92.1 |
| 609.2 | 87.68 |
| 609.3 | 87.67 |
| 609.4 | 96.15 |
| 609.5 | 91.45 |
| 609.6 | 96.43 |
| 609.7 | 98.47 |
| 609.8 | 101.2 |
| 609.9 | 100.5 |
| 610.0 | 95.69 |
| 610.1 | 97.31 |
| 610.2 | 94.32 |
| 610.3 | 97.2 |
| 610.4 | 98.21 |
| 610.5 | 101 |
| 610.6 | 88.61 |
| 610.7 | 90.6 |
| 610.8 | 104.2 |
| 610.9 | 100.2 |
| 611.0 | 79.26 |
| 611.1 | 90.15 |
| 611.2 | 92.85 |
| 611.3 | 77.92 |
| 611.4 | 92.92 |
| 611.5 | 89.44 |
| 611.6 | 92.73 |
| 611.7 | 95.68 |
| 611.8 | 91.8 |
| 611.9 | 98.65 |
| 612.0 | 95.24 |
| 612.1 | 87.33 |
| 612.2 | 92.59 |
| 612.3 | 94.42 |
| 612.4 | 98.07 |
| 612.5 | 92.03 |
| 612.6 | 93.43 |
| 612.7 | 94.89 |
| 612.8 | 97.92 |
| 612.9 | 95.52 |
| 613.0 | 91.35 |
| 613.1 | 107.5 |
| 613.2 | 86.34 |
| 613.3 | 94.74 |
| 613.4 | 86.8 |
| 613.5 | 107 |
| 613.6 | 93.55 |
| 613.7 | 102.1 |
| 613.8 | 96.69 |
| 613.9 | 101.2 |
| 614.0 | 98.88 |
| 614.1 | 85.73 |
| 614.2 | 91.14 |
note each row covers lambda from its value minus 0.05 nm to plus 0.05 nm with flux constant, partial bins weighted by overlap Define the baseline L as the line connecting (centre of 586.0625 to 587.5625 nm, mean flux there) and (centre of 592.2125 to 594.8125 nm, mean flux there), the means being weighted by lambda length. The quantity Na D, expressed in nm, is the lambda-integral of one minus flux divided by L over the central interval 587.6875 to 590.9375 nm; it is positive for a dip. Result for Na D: 0.52 nm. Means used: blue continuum 97.5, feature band 80.4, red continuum 92.8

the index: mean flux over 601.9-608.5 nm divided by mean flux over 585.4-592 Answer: 1.1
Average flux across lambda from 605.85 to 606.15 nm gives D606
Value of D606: 95.9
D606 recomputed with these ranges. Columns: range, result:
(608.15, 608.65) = 99.4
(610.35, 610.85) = 96.5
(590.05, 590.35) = 83.1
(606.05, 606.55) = 103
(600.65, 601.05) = 95.2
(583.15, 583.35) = 98.7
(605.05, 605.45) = 97.5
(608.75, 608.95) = 96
